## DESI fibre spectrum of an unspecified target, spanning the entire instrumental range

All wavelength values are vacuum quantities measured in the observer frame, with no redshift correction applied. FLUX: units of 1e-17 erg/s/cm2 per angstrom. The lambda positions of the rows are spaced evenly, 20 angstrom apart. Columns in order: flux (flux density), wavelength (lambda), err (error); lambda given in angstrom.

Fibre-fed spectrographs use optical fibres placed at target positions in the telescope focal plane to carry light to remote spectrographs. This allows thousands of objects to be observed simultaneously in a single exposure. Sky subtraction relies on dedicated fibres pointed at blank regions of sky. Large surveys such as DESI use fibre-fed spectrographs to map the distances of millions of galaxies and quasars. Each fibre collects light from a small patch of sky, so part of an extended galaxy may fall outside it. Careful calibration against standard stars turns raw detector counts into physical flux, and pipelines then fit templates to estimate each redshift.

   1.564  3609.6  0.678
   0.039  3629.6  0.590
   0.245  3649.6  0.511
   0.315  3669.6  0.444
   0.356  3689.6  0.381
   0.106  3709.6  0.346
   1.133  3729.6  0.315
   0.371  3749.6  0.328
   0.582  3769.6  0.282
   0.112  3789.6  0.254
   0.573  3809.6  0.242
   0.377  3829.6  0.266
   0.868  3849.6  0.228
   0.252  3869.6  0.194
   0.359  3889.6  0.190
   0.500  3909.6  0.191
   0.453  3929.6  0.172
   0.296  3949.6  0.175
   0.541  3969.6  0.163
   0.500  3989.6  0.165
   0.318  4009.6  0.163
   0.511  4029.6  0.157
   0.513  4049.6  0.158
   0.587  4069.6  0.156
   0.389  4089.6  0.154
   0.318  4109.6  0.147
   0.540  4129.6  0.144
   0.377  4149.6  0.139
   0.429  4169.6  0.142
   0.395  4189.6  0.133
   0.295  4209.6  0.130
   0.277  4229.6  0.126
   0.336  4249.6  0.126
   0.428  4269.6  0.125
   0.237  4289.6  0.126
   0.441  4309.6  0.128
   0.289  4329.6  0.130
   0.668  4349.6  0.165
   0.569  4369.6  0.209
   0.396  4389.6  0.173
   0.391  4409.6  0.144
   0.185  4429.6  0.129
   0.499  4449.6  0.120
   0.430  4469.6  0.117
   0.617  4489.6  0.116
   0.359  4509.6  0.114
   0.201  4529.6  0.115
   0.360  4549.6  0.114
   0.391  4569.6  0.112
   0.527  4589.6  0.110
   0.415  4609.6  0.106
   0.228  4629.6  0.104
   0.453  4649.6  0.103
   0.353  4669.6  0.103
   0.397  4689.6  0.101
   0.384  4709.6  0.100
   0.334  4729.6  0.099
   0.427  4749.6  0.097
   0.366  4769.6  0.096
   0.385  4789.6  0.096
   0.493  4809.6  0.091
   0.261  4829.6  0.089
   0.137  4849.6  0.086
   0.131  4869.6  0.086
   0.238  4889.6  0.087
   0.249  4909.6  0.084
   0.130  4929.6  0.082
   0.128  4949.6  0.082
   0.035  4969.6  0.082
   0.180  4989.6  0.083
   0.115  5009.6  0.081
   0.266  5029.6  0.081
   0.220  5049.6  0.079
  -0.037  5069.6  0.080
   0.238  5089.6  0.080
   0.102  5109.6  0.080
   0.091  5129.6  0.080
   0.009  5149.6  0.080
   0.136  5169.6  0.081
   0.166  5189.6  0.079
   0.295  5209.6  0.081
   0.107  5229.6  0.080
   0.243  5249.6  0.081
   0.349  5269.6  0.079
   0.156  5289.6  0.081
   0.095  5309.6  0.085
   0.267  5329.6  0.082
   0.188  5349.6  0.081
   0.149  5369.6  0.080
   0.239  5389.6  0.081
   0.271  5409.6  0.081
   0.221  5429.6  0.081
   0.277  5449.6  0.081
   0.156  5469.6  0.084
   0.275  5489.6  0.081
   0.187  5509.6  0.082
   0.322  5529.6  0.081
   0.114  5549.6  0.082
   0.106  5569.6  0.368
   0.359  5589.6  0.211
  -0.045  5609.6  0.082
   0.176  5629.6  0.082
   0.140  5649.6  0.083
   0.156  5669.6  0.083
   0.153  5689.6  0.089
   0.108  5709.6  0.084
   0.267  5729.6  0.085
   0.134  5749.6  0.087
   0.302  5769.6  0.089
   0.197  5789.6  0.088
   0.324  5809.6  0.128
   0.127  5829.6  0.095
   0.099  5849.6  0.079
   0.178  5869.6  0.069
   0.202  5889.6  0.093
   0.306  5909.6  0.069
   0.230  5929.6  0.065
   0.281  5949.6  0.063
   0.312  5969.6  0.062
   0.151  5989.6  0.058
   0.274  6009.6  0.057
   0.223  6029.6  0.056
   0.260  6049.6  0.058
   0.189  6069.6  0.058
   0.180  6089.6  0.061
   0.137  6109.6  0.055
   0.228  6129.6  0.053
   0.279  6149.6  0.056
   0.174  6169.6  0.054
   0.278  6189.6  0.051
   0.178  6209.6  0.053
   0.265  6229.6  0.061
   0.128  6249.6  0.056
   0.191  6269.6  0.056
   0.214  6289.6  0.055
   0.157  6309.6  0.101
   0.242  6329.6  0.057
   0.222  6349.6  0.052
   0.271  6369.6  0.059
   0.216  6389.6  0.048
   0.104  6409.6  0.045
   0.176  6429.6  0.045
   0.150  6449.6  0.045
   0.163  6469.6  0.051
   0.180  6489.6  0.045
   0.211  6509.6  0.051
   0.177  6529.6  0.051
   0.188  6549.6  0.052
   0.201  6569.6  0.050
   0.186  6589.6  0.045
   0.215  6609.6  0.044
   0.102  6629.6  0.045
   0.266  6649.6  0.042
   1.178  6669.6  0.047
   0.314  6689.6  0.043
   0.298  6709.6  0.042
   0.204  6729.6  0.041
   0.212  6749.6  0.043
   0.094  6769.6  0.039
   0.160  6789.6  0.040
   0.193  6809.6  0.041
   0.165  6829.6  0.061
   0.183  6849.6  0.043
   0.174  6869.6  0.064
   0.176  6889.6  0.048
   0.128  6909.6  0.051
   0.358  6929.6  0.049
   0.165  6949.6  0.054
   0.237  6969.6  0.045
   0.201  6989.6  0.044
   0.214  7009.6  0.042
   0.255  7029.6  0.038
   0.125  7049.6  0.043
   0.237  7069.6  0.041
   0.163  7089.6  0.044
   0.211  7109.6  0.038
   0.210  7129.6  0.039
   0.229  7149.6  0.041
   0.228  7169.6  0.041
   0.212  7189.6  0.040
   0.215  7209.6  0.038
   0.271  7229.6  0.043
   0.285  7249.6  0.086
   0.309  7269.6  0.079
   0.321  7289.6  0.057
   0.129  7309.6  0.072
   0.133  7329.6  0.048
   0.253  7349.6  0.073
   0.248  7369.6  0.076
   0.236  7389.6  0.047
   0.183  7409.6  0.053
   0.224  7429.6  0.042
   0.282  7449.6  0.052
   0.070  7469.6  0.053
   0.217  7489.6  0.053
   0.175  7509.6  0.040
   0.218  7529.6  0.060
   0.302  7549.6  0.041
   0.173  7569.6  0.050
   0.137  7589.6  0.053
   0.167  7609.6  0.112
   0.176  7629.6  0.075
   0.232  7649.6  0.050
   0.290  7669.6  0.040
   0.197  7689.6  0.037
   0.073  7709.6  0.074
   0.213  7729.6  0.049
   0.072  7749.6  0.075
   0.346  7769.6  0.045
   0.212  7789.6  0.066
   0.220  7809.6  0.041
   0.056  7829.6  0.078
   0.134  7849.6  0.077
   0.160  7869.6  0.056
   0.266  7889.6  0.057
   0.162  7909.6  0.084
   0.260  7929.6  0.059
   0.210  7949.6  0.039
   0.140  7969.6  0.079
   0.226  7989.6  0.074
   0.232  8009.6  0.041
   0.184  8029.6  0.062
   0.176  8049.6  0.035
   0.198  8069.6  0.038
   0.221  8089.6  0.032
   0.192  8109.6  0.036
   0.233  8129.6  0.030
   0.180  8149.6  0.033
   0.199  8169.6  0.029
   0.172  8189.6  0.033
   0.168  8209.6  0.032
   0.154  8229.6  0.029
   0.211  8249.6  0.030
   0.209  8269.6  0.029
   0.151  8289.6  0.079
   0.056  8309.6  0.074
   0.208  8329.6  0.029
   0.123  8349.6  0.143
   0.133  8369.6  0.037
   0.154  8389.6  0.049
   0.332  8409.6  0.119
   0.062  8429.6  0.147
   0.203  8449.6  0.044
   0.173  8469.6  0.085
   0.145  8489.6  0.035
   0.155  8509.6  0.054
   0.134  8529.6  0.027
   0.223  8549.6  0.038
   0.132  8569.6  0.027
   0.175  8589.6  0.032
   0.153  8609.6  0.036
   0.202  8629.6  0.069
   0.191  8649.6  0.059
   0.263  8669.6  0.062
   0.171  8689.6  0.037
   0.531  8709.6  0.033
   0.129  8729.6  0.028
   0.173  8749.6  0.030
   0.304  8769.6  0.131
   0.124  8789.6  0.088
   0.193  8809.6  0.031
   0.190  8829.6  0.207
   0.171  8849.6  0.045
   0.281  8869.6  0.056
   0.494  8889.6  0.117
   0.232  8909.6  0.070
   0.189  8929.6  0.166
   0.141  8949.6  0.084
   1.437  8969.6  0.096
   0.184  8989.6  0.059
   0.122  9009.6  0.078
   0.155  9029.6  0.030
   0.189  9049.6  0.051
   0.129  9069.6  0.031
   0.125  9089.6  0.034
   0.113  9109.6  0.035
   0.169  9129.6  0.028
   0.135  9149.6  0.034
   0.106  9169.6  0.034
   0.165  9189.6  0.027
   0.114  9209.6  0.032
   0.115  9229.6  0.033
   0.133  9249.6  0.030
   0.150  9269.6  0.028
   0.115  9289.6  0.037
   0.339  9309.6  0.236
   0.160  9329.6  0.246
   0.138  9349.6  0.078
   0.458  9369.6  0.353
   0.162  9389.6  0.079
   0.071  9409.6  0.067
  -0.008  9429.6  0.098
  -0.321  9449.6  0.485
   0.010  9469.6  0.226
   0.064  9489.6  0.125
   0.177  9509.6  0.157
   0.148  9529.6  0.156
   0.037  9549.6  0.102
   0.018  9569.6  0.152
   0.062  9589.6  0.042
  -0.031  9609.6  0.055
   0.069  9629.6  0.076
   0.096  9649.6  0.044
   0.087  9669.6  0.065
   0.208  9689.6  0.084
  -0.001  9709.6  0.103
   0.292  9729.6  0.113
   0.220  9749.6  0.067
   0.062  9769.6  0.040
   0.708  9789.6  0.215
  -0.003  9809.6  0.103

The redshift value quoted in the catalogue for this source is 0.79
